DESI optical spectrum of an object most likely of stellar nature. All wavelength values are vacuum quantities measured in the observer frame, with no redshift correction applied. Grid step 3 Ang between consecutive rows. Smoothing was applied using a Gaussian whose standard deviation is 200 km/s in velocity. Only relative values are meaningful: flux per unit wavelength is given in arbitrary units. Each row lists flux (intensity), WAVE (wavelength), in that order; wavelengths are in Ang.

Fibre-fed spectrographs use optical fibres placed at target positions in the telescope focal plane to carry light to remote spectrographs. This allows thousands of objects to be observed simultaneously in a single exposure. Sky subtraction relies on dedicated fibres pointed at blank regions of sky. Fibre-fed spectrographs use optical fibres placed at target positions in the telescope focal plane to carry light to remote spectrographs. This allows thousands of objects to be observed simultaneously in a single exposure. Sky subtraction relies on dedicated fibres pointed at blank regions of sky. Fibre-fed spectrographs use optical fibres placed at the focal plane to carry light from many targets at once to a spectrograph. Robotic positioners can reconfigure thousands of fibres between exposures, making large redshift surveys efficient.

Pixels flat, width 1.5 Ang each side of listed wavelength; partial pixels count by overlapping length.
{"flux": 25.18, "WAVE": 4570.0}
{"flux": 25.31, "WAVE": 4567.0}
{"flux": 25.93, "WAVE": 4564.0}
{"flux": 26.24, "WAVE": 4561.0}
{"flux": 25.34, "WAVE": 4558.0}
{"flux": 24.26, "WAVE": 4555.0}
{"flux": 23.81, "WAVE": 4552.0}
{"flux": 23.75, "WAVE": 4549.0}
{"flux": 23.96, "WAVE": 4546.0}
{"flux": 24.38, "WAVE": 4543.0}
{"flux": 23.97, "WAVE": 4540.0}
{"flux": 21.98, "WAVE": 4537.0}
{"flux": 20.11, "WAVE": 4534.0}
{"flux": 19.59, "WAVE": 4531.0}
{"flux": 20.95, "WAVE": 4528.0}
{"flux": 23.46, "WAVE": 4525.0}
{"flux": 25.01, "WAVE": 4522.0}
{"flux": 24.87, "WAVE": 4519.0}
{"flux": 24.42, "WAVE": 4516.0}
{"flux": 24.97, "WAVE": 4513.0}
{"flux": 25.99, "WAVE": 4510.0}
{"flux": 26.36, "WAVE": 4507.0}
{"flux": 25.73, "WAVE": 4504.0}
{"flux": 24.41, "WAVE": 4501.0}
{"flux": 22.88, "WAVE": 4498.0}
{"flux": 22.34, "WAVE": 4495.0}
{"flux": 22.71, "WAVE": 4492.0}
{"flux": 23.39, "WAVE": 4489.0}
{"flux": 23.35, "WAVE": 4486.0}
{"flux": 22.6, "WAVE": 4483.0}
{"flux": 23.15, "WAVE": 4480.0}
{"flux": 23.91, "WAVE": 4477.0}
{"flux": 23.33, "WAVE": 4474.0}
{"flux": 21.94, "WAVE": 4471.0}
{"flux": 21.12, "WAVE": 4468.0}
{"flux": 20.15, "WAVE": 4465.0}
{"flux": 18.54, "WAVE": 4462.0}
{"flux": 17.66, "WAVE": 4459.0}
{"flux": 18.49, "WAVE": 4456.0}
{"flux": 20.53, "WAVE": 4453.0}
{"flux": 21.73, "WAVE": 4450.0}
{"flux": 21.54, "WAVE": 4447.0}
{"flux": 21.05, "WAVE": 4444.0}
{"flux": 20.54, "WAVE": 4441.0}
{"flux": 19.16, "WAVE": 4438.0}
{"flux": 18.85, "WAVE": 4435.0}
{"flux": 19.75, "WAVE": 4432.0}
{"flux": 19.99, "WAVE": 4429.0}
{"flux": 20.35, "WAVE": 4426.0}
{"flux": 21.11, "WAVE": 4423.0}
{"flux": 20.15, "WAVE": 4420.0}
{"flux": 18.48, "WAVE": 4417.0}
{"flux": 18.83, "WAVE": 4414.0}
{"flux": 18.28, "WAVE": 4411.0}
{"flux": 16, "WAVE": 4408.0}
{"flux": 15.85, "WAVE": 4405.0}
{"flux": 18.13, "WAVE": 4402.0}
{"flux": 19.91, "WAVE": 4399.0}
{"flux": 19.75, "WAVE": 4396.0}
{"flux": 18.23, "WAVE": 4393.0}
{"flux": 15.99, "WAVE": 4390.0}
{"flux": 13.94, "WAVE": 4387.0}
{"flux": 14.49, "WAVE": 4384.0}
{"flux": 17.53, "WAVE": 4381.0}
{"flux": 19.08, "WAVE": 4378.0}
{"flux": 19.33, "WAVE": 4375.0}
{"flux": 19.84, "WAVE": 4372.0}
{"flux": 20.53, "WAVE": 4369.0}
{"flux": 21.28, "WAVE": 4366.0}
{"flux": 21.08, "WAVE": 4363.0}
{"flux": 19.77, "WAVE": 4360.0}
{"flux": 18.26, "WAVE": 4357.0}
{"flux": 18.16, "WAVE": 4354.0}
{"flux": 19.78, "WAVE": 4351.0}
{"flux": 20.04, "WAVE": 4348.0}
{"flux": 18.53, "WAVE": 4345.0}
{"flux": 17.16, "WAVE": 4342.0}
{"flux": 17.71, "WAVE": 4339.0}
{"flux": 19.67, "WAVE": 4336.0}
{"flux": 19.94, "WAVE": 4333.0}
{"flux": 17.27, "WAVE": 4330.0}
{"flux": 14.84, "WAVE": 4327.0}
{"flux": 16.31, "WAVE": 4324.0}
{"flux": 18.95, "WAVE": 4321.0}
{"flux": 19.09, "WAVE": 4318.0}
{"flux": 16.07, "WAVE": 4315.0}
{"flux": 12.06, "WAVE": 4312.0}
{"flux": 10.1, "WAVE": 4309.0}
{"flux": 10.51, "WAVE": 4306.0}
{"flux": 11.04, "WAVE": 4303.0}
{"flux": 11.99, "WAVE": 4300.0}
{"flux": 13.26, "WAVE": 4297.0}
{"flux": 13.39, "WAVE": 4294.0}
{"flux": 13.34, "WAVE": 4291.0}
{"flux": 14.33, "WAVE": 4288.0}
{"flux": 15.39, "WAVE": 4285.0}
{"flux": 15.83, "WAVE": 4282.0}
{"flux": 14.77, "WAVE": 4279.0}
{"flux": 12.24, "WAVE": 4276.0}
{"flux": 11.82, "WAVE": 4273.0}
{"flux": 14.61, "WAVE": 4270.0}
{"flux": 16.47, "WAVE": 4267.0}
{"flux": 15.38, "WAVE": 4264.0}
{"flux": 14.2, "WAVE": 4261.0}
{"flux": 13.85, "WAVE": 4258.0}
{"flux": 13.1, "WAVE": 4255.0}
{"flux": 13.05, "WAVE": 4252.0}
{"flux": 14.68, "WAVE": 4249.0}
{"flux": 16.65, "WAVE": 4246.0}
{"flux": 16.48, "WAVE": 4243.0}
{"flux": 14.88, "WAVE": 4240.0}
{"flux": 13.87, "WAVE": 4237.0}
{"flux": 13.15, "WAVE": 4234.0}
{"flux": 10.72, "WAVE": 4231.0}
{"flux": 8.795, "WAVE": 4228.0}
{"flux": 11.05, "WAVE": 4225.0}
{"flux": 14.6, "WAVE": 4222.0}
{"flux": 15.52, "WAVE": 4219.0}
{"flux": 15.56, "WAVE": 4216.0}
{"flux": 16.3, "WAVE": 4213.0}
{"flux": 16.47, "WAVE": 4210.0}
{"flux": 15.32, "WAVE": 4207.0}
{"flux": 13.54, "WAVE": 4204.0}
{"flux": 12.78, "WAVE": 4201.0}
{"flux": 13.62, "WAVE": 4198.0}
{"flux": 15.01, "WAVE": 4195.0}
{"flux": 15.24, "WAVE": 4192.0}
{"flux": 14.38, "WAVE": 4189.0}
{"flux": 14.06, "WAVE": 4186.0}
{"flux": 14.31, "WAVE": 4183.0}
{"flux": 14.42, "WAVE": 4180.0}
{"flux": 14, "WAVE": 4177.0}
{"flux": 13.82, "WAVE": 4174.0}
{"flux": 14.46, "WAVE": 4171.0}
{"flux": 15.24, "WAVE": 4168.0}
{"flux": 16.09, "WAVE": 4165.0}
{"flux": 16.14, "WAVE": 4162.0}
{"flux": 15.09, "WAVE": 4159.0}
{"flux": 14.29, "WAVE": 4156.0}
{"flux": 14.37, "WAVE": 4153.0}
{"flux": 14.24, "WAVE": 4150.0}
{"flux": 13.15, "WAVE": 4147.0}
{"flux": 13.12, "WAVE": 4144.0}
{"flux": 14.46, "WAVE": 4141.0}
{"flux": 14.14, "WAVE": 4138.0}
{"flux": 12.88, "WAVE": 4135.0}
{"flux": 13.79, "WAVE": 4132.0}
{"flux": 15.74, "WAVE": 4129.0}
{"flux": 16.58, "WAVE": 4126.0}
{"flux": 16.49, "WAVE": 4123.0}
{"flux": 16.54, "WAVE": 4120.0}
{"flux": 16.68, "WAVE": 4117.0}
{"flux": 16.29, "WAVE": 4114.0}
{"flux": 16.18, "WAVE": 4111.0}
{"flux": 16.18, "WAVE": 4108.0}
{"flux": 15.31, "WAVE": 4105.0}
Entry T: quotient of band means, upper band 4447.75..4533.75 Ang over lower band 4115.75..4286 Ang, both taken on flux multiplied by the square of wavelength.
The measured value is 1.8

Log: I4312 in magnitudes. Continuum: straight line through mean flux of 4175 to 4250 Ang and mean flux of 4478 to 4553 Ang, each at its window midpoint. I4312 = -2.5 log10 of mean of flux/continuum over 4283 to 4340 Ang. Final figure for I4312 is 0.16 mag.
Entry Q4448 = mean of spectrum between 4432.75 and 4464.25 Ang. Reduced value 19.8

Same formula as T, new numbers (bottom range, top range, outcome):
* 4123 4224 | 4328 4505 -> 1.52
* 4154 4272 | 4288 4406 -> 1.26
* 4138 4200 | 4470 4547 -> 1.90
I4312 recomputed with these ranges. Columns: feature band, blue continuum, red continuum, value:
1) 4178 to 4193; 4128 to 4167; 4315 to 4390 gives 0.05 mag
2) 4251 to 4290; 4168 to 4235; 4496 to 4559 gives 0.13 mag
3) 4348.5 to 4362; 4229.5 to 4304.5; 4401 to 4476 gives -0.14 mag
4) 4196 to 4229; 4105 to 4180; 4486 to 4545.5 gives 0.18 mag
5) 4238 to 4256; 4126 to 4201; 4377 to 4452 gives 0.07 mag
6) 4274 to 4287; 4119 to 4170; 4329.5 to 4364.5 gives 0.22 mag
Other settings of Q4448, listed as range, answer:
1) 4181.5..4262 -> 14.1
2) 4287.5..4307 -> 12.5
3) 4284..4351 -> 15.6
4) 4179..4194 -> 14.5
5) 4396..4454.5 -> 19.5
